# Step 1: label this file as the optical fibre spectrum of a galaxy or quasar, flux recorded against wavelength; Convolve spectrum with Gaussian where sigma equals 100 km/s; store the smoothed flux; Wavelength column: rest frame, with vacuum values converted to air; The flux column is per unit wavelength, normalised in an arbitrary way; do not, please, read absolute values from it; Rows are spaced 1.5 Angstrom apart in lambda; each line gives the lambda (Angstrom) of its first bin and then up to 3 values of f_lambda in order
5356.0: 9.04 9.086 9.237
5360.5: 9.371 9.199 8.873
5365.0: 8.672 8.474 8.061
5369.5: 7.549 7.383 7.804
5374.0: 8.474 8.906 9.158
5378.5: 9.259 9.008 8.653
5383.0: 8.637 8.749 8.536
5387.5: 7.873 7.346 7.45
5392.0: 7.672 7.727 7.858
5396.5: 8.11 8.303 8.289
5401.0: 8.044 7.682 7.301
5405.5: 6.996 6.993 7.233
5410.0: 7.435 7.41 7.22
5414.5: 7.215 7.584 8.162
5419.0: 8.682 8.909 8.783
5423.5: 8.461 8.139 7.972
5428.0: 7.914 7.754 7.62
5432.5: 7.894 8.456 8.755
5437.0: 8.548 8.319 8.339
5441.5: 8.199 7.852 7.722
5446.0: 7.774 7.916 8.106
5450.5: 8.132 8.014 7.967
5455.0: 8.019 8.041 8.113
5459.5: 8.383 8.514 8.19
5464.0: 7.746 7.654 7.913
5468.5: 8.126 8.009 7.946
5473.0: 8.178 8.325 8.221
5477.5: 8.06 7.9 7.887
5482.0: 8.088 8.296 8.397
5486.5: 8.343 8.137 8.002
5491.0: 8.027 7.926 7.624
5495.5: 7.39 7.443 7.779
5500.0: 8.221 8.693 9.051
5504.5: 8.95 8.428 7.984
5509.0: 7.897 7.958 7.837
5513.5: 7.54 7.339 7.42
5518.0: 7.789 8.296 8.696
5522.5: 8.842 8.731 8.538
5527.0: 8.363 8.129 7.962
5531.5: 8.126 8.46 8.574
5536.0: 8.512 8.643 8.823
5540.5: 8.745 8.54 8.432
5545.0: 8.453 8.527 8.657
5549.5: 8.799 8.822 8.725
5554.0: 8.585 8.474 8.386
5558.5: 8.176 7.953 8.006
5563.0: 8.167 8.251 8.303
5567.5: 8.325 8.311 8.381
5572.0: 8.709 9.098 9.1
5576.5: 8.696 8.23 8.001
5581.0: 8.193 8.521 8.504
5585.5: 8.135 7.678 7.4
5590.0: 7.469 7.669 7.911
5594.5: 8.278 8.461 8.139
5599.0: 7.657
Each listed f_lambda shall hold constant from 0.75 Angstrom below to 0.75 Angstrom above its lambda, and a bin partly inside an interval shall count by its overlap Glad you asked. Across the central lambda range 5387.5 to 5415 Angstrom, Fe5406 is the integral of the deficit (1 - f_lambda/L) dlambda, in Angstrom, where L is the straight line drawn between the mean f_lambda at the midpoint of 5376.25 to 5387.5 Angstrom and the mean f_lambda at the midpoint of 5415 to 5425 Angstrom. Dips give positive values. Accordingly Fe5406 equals 3.2 Angstrom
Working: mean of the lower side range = 8.79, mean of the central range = 7.58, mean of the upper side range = 8.38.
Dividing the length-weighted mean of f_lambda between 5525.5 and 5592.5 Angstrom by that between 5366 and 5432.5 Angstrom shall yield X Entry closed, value 1.04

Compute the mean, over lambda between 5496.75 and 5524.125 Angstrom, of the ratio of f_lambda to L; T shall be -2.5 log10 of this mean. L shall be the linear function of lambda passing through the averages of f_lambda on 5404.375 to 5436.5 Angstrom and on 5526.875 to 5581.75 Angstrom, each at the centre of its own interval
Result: 0.01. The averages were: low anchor 7.88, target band 8.15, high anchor 8.45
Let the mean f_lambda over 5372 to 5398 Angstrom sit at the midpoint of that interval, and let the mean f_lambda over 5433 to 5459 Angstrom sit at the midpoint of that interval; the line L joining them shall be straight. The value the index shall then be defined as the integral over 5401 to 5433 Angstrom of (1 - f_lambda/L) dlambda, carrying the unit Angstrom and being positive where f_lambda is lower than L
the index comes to 1.7 Angstrom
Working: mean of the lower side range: 8.31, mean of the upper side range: 8.13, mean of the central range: 7.78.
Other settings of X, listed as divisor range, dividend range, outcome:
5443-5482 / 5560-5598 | 1.02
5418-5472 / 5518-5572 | 1.04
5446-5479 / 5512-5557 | 1.04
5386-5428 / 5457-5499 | 1.03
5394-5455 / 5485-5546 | 1.03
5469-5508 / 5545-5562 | 1.04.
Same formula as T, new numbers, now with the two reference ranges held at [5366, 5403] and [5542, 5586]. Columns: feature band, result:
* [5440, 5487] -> 0.032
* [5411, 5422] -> 0.039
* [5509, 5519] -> 0.094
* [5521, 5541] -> -0.012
